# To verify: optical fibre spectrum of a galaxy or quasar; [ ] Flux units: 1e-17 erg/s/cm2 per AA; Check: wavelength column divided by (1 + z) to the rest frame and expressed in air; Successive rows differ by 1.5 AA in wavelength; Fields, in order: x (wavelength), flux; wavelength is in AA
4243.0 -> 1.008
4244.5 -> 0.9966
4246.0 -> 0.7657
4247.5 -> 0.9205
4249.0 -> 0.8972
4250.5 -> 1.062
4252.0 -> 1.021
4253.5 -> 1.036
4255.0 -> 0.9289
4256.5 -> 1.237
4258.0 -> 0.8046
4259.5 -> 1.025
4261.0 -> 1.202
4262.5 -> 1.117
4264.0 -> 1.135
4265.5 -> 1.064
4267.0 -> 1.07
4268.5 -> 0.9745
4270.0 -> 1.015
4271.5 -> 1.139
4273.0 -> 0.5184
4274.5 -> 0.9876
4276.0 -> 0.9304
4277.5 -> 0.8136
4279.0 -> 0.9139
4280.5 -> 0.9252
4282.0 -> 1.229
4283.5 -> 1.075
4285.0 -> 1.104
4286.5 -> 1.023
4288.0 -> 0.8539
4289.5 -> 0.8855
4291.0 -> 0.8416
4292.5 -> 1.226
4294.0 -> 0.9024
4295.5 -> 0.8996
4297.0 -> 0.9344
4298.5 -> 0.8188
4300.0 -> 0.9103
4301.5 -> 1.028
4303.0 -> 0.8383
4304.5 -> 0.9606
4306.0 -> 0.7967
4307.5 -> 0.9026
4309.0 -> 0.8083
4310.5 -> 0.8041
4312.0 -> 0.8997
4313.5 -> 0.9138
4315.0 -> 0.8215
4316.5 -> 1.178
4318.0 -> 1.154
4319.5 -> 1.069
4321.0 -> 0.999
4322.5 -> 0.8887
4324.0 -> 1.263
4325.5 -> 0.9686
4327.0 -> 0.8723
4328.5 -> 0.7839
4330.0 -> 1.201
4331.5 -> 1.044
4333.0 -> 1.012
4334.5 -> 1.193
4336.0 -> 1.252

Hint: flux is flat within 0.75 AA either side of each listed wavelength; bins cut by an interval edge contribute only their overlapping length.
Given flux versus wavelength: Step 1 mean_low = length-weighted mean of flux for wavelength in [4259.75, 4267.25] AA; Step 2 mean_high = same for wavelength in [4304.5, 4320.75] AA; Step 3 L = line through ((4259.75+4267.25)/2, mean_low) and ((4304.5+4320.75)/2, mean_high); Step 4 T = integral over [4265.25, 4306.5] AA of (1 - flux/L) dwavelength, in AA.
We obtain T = 3.2 AA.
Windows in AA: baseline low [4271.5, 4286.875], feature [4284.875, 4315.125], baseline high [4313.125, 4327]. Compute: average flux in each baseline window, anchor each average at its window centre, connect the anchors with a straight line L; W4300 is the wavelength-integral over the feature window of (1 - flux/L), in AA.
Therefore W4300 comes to 2.4 AA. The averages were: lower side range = 0.959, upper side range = 1.02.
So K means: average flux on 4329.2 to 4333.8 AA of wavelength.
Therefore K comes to 1.08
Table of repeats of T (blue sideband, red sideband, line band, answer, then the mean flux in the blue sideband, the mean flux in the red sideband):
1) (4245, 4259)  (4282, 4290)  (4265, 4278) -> 0.6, 0.965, 1.01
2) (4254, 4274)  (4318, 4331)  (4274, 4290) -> 0.6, 1.02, 1.01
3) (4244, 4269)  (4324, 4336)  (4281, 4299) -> 0.8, 1.02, 1.04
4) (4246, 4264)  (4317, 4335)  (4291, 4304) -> 1.1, 1.02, 1.04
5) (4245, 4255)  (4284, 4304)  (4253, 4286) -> -2.2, 0.95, 0.945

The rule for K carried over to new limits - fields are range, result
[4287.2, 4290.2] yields 0.872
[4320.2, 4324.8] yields 1.05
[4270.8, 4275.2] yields 0.878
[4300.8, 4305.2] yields 0.941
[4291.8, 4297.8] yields 0.987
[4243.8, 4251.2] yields 0.927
